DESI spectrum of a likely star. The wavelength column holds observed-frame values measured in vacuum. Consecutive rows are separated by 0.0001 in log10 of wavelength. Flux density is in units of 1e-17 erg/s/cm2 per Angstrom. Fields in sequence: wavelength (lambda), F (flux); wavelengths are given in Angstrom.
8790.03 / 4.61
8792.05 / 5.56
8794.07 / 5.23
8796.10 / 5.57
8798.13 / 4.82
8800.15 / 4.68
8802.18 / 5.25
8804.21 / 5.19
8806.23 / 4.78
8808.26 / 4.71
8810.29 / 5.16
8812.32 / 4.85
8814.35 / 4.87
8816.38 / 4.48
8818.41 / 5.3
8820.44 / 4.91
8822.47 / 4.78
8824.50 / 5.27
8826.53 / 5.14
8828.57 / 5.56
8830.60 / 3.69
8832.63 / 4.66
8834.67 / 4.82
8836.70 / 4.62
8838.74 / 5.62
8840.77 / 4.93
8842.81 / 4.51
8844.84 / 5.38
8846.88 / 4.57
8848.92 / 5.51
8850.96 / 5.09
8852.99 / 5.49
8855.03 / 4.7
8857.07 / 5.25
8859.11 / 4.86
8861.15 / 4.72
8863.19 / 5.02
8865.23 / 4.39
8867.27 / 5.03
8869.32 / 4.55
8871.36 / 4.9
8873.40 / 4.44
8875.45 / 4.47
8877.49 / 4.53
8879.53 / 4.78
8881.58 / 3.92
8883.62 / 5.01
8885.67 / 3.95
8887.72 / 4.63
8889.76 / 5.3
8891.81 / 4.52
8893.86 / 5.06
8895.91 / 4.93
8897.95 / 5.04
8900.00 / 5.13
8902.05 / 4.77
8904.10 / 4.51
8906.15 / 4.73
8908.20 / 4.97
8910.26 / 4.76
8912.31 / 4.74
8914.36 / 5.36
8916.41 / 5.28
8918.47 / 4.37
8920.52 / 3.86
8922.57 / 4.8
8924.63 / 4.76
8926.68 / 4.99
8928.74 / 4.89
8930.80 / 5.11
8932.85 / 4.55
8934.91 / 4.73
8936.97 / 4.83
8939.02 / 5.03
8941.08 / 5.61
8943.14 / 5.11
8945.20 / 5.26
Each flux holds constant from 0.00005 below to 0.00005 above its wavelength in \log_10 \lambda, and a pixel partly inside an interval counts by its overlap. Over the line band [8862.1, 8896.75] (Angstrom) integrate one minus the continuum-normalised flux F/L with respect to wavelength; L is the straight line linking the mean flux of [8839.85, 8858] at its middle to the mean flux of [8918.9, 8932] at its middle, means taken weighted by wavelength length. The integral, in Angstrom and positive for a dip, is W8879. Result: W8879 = 1.7 Angstrom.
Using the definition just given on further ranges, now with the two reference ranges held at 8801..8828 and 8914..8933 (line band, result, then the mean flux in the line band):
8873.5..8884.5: 0.8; 4.53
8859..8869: 0.2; 4.78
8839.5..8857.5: -0.5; 5.05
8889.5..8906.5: -0.1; 4.88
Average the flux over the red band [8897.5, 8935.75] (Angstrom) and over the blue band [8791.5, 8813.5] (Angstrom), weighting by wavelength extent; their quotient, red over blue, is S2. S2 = 0.9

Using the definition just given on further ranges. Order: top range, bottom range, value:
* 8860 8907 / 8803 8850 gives 0.96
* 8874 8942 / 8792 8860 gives 0.96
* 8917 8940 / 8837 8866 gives 0.95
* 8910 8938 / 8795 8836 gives 0.97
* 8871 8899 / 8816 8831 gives 0.94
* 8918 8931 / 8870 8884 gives 1.02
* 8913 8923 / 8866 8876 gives 1.01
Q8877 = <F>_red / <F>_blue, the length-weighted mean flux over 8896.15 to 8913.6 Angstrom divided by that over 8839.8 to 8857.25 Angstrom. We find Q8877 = 0.96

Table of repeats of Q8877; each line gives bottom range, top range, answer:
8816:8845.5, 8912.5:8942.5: 0.99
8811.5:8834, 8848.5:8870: 1.02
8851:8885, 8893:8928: 1.01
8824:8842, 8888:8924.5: 0.98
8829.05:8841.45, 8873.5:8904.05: 0.99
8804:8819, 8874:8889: 0.92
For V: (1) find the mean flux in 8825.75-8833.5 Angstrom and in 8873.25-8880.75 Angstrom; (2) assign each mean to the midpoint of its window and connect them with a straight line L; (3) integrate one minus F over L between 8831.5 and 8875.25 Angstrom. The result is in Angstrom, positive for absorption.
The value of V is -2.3 Angstrom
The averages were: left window 4.75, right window 4.55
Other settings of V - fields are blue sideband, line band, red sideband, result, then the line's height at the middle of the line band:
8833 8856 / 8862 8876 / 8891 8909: 0.7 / 4.94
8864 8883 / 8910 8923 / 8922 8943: 0.3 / 4.84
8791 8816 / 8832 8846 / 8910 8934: 0.1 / 4.97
